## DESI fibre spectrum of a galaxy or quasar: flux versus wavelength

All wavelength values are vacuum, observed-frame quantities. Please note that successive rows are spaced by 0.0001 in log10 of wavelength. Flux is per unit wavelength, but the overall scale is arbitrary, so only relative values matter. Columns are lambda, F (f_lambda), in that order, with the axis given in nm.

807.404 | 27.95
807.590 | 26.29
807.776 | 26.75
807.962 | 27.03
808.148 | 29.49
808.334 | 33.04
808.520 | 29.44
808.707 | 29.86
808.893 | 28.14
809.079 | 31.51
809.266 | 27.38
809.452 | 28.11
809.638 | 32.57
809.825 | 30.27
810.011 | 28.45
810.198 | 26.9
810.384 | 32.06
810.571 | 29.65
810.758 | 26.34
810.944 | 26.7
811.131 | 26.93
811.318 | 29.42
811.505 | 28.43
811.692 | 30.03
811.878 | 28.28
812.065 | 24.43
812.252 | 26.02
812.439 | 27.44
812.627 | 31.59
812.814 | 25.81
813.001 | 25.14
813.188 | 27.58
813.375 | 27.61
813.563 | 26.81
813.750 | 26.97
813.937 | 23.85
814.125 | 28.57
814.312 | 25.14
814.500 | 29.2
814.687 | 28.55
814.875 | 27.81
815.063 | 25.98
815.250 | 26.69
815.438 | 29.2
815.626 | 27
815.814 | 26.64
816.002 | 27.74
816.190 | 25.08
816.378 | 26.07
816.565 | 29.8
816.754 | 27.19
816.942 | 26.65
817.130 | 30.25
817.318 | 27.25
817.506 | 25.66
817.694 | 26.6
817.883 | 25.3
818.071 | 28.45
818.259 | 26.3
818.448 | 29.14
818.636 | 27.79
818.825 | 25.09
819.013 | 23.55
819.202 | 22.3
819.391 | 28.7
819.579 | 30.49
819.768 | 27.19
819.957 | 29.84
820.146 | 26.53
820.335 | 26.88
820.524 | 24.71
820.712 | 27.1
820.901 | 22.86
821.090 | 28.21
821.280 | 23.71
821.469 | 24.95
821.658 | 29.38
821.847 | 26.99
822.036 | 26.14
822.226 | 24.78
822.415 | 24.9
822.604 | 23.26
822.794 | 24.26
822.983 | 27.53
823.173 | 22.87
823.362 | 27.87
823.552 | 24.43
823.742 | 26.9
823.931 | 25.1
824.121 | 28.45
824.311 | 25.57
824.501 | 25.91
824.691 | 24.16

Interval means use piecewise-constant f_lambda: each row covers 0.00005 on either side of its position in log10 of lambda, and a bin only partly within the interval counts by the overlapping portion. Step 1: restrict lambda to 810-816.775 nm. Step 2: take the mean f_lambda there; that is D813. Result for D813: 27.5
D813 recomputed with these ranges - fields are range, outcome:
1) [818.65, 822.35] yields 26.3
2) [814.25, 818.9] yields 27.2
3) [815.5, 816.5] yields 26.7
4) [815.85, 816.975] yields 27.1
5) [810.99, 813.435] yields 27.6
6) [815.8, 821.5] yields 26.7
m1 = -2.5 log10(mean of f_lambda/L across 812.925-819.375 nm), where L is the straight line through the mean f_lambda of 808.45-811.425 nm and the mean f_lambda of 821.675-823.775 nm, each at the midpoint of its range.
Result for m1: 0.017 mag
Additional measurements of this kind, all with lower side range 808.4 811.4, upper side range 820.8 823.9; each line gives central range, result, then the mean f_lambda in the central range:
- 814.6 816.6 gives 0.007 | 27.2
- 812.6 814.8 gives 0.033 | 27.1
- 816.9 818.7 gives -0.022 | 27.4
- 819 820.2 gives -0.035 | 27.2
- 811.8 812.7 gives 0.036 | 27.4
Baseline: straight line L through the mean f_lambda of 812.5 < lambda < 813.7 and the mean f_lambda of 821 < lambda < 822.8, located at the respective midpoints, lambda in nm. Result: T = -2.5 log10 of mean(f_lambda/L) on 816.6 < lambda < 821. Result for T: -0.02 mag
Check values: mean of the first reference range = 27.4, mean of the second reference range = 25.7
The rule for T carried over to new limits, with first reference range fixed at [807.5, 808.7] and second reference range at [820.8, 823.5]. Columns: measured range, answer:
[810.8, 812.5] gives 0.02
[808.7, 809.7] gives -0.04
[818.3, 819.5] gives 0.01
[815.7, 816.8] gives -0.01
